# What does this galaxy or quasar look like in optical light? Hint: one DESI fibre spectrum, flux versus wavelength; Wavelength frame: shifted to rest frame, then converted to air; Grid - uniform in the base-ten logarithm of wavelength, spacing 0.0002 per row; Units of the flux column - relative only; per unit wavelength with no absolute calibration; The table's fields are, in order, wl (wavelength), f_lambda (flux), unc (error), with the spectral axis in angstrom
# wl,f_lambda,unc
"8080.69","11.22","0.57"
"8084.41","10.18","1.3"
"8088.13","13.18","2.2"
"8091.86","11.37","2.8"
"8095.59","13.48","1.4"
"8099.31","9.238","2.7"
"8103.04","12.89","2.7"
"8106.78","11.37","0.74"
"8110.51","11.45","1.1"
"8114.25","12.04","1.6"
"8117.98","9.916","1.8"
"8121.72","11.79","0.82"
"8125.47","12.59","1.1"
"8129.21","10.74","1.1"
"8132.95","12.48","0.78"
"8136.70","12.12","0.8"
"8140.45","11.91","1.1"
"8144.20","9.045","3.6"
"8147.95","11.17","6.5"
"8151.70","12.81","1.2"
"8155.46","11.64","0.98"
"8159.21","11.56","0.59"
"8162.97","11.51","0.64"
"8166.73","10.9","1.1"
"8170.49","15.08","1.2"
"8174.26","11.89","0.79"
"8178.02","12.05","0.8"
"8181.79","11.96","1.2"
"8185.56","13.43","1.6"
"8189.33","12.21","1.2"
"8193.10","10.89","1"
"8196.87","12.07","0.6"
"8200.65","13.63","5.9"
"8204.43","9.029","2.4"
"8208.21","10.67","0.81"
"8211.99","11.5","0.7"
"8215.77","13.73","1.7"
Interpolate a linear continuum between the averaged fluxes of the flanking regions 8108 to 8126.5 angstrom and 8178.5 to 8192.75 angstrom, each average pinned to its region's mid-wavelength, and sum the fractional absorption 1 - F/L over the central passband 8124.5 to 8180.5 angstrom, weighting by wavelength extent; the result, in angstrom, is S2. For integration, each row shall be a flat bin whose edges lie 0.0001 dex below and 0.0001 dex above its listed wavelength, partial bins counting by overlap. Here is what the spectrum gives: 0.5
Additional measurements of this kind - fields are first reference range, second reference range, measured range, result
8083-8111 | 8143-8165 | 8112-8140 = -0.4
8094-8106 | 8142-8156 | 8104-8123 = 0.4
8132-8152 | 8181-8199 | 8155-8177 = -0.6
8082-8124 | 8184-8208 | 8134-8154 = 0.3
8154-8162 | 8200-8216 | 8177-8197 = -1.1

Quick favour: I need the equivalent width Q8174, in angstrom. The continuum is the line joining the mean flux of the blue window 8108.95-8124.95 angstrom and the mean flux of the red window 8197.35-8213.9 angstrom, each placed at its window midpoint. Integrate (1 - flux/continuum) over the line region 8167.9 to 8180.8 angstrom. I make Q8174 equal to -1.7 angstrom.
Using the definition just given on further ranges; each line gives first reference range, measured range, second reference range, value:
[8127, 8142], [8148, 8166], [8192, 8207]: -0.10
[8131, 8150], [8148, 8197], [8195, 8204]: -1.23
